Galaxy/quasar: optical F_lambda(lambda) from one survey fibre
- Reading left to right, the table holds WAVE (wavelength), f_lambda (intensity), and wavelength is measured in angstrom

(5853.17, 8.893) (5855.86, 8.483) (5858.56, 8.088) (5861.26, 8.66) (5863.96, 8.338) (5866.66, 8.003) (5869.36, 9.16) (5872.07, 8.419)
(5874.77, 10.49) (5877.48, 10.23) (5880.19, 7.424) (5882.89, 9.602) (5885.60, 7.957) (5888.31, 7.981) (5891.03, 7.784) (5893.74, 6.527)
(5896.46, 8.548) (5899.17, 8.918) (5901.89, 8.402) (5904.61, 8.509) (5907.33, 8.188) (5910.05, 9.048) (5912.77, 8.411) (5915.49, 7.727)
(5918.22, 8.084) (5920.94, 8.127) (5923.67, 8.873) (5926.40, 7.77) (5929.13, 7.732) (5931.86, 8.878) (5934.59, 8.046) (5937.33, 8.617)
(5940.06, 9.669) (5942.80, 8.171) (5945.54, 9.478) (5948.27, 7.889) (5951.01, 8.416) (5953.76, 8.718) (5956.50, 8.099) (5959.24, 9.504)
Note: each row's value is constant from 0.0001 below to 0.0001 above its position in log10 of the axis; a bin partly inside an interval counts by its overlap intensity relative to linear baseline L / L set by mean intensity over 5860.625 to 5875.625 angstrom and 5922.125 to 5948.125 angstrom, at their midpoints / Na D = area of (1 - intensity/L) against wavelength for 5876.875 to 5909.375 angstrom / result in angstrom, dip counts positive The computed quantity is 1.5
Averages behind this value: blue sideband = 8.8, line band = 8.31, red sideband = 8.55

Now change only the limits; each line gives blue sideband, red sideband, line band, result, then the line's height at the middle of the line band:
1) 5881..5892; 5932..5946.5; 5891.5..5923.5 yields 1.0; 8.5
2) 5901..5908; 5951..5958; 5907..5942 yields 0.0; 8.4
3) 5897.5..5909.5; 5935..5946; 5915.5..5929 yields 0.9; 8.7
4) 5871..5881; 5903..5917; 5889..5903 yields 1.1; 8.74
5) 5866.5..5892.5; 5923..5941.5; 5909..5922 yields 0.5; 8.57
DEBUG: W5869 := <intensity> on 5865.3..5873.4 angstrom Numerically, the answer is 8.52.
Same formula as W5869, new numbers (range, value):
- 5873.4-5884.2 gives 9.44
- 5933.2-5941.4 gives 8.78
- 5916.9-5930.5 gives 8.12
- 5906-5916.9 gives 8.34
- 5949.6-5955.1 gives 8.55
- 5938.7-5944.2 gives 8.91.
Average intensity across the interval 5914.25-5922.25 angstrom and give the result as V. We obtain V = 7.98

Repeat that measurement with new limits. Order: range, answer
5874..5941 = 8.44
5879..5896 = 7.92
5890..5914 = 8.27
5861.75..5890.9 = 8.72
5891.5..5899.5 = 7.86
